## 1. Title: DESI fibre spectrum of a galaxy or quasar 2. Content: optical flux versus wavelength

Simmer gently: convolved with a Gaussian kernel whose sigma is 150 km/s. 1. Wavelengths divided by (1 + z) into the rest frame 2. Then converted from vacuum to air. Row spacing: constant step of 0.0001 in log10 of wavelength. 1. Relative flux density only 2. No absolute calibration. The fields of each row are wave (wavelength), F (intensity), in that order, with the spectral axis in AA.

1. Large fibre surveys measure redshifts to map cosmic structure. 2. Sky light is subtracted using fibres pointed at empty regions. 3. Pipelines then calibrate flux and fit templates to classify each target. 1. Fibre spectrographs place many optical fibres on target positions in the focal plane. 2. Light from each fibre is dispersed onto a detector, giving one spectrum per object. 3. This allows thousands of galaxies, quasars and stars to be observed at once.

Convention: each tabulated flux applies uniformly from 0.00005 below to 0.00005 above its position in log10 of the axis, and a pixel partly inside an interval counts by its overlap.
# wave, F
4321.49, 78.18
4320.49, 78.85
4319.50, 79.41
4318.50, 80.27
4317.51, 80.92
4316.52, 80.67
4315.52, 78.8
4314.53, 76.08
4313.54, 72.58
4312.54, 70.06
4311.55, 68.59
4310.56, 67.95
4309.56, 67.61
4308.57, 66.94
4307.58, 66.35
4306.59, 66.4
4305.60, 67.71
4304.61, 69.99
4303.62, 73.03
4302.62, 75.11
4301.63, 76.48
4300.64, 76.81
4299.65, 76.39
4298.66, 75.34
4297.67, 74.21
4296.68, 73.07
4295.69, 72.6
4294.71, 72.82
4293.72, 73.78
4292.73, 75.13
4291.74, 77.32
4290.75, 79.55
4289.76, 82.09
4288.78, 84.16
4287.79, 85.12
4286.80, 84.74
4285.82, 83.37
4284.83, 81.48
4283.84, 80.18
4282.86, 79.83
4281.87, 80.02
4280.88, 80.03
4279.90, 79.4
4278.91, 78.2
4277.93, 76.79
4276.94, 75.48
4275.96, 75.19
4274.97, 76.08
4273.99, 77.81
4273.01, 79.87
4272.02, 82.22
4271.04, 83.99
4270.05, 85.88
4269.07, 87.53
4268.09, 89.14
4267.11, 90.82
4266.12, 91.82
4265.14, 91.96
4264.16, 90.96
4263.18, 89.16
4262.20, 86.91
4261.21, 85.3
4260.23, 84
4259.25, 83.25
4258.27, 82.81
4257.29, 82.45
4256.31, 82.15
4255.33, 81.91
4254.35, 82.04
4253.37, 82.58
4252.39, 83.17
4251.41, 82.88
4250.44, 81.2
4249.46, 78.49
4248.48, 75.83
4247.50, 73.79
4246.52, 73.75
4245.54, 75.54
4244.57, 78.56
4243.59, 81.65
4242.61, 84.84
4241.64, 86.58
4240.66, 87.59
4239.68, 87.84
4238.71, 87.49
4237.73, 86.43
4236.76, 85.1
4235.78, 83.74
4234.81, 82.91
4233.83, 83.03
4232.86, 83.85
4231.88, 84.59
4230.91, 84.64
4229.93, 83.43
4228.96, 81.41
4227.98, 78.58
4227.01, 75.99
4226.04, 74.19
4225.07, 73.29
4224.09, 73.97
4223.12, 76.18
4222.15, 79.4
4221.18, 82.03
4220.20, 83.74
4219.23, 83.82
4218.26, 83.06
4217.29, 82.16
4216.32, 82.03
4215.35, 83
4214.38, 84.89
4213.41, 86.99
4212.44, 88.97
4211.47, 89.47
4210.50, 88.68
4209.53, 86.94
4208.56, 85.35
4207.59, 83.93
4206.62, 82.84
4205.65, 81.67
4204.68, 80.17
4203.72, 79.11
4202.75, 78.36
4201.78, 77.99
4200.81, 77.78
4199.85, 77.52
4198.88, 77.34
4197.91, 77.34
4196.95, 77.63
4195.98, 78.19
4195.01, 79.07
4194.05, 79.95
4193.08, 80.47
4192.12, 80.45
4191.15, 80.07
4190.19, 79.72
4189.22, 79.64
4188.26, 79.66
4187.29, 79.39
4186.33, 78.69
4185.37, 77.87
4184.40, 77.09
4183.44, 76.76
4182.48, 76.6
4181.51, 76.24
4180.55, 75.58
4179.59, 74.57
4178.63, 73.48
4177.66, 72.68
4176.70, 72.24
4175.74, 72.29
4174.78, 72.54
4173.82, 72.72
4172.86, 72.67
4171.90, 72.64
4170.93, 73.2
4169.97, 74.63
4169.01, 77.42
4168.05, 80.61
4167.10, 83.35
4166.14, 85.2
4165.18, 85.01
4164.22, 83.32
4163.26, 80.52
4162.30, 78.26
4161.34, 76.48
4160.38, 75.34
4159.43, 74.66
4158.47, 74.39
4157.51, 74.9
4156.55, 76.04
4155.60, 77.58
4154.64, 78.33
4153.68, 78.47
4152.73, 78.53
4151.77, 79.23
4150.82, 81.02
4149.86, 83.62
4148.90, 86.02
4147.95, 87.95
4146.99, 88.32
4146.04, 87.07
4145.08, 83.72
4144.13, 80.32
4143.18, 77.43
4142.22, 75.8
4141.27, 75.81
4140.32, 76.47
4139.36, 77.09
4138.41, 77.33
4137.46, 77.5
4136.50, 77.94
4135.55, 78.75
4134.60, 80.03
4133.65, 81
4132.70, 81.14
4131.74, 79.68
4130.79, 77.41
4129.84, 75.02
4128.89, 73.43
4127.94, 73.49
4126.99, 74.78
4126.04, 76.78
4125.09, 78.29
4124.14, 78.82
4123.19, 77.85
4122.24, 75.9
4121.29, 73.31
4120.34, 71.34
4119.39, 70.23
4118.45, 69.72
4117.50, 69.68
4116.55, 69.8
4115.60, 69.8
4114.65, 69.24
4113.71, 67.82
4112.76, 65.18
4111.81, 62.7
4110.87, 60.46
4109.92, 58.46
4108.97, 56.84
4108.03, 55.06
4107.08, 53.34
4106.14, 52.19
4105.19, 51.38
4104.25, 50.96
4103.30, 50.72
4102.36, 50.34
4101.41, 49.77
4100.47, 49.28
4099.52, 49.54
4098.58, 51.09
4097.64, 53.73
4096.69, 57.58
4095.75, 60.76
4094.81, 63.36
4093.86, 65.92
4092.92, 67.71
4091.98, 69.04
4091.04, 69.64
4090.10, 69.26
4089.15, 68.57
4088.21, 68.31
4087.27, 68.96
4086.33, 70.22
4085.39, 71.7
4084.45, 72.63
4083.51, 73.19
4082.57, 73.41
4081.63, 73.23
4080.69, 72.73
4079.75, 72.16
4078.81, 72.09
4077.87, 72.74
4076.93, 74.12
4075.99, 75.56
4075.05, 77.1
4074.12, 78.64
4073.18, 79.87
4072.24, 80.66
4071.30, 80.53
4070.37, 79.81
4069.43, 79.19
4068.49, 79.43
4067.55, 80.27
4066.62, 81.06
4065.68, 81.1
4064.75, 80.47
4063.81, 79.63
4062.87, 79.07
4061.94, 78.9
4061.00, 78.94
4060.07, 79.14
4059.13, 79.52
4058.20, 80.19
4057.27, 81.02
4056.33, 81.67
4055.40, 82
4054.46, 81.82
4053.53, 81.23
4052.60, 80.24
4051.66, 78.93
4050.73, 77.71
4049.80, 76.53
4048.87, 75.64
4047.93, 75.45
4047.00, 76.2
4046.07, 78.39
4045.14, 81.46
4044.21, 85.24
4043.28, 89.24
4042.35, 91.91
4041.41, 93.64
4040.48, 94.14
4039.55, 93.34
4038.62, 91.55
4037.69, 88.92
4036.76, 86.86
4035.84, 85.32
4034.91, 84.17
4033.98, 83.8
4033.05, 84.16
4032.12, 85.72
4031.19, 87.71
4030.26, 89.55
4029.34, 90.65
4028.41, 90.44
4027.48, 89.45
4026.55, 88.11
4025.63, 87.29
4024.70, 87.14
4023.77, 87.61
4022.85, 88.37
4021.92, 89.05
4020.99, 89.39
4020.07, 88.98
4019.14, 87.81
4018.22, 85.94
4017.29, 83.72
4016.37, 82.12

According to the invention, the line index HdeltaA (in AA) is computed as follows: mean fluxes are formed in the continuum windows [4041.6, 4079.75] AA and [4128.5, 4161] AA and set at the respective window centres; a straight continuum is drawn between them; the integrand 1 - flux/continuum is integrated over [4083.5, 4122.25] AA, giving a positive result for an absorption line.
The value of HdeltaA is 8.1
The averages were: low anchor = 79.6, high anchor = 79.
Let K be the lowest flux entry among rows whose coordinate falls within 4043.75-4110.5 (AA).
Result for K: 49.28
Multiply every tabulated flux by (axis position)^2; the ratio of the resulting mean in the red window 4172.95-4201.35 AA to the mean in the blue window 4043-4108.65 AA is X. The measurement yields 1.14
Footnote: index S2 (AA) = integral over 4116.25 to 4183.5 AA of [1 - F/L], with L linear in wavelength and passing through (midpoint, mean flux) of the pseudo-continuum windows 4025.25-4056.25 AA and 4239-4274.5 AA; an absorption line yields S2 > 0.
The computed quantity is 5.6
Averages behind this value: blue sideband 85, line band 77.3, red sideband 83.5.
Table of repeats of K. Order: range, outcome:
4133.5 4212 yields 72.24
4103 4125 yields 50.72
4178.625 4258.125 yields 73.29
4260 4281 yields 75.19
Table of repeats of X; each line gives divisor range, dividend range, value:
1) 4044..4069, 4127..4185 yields 1.03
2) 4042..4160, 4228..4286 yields 1.21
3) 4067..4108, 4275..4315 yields 1.25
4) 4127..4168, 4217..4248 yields 1.07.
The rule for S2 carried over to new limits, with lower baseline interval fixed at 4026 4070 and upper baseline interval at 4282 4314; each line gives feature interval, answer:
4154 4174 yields 0.48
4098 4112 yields 4.84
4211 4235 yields -1.34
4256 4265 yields -1.10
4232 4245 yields -1.29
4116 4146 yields 1.53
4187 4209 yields -0.39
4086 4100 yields 3.14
